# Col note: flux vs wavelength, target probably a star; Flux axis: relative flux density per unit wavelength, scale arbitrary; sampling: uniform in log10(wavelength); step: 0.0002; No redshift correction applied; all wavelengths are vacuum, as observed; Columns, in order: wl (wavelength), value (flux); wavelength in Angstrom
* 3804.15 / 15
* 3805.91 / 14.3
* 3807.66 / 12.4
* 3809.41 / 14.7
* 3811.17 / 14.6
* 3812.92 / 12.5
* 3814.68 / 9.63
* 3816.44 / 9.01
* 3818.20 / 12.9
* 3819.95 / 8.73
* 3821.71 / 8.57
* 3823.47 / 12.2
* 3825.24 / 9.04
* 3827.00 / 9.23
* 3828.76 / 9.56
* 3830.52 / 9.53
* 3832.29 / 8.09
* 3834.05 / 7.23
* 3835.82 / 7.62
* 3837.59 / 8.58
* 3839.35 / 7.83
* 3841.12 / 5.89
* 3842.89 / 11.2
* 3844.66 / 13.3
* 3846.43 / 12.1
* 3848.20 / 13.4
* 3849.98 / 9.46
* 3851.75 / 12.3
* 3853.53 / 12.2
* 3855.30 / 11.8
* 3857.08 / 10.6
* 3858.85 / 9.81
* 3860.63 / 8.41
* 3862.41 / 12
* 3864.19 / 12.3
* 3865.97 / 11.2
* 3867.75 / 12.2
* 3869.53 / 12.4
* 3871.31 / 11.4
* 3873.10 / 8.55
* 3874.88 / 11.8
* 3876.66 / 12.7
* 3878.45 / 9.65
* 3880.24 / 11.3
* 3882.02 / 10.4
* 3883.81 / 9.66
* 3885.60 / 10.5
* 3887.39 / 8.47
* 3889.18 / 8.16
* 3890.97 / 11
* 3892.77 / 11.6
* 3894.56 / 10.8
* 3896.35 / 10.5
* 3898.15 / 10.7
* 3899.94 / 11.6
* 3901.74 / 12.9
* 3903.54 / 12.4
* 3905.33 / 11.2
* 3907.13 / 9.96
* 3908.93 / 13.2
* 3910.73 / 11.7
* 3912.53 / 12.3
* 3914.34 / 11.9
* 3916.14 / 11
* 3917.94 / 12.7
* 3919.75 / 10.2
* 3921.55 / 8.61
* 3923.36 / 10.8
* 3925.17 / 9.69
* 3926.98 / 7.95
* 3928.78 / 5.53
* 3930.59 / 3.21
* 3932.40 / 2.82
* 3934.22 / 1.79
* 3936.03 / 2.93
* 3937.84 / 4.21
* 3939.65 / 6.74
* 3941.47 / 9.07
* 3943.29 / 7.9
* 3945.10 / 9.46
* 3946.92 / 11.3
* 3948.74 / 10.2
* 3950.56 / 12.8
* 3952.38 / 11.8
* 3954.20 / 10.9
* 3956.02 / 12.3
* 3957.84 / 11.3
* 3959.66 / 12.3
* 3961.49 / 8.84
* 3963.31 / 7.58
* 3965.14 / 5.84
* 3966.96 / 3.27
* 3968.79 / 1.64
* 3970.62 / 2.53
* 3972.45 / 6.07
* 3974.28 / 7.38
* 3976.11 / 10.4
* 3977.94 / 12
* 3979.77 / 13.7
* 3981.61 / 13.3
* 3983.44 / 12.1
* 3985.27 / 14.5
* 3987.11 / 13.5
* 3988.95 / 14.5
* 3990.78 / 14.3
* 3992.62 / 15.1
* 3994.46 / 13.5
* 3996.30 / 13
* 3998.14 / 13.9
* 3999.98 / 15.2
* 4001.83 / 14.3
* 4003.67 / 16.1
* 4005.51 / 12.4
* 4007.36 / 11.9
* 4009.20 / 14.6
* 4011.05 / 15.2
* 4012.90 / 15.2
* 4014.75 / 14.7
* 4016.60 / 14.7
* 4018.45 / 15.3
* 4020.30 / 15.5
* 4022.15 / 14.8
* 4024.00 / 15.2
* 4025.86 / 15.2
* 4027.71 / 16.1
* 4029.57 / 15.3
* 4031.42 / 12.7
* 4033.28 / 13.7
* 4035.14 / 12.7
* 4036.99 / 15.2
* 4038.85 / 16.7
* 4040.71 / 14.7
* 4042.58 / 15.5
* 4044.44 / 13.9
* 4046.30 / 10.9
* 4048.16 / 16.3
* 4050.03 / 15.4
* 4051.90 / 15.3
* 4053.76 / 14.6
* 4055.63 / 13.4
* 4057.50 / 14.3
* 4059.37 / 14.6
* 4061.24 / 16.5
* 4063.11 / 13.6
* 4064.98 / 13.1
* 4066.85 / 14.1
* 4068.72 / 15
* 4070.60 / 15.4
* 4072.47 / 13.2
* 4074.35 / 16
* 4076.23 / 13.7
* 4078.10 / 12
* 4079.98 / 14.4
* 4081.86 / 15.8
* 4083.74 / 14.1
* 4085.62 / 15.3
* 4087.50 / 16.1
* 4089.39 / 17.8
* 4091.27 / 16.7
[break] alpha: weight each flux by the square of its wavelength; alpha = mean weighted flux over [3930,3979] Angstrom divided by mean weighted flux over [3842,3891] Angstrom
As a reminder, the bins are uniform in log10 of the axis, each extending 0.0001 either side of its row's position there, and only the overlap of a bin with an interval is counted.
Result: 0.73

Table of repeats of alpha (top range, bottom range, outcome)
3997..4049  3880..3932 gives 1.51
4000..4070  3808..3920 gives 1.47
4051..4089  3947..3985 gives 1.63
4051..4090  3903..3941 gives 1.85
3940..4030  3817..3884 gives 1.23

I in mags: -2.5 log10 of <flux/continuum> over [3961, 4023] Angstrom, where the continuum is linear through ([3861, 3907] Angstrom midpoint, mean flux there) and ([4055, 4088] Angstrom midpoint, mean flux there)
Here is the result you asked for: 0.09 mag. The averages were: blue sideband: 11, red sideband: 14.5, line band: 12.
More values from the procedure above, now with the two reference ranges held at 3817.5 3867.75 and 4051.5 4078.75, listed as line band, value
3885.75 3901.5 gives 0.07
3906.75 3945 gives 0.37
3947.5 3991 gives 0.24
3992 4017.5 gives -0.08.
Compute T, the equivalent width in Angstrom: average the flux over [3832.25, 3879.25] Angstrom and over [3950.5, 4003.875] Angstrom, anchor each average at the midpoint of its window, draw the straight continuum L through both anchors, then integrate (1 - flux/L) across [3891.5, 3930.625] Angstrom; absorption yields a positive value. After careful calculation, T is 0.5 Angstrom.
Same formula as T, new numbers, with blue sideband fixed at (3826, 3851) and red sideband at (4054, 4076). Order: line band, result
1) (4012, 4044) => -2.9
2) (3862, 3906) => -2.1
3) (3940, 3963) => 2.8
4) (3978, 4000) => -1.7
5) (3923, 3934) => 5.1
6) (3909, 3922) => -0.3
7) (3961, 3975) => 8.0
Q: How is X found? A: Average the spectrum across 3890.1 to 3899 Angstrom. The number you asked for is 10.9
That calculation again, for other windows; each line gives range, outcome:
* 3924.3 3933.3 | 5.83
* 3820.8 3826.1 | 9.92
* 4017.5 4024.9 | 15.2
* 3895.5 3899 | 10.6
